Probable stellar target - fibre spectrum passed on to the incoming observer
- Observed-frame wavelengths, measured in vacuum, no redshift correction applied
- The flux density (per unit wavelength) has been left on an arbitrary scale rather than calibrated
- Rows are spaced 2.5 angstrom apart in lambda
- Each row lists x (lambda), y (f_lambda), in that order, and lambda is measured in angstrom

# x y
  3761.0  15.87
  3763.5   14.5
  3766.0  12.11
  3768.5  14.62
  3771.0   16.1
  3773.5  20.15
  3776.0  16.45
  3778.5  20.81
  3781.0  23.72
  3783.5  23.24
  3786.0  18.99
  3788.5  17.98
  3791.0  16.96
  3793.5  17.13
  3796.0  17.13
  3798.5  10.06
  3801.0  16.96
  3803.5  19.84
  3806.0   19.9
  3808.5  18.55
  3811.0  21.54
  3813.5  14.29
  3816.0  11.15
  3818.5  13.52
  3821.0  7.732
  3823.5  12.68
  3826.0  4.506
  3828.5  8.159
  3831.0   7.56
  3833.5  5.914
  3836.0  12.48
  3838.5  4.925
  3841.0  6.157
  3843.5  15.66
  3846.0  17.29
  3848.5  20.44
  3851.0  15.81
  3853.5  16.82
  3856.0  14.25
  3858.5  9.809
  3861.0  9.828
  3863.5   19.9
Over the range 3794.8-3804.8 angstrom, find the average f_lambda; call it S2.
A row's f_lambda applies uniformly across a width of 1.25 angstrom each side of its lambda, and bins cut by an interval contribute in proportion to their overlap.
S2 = 16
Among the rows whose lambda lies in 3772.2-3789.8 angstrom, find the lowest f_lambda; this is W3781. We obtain 16.45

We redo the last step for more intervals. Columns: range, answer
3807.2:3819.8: 11.15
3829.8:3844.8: 4.925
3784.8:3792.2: 16.96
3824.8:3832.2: 4.506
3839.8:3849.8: 6.157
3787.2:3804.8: 10.06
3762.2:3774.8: 12.11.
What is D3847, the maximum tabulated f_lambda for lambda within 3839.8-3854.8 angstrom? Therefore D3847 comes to 20.44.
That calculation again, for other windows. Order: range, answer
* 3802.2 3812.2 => 21.54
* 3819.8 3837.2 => 12.68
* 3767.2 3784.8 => 23.72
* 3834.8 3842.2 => 12.48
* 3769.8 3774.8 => 20.15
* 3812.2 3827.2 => 14.29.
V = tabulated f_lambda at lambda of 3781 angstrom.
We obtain 23.72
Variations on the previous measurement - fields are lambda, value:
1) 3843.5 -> 15.66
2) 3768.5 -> 14.62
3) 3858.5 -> 9.809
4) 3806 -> 19.9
